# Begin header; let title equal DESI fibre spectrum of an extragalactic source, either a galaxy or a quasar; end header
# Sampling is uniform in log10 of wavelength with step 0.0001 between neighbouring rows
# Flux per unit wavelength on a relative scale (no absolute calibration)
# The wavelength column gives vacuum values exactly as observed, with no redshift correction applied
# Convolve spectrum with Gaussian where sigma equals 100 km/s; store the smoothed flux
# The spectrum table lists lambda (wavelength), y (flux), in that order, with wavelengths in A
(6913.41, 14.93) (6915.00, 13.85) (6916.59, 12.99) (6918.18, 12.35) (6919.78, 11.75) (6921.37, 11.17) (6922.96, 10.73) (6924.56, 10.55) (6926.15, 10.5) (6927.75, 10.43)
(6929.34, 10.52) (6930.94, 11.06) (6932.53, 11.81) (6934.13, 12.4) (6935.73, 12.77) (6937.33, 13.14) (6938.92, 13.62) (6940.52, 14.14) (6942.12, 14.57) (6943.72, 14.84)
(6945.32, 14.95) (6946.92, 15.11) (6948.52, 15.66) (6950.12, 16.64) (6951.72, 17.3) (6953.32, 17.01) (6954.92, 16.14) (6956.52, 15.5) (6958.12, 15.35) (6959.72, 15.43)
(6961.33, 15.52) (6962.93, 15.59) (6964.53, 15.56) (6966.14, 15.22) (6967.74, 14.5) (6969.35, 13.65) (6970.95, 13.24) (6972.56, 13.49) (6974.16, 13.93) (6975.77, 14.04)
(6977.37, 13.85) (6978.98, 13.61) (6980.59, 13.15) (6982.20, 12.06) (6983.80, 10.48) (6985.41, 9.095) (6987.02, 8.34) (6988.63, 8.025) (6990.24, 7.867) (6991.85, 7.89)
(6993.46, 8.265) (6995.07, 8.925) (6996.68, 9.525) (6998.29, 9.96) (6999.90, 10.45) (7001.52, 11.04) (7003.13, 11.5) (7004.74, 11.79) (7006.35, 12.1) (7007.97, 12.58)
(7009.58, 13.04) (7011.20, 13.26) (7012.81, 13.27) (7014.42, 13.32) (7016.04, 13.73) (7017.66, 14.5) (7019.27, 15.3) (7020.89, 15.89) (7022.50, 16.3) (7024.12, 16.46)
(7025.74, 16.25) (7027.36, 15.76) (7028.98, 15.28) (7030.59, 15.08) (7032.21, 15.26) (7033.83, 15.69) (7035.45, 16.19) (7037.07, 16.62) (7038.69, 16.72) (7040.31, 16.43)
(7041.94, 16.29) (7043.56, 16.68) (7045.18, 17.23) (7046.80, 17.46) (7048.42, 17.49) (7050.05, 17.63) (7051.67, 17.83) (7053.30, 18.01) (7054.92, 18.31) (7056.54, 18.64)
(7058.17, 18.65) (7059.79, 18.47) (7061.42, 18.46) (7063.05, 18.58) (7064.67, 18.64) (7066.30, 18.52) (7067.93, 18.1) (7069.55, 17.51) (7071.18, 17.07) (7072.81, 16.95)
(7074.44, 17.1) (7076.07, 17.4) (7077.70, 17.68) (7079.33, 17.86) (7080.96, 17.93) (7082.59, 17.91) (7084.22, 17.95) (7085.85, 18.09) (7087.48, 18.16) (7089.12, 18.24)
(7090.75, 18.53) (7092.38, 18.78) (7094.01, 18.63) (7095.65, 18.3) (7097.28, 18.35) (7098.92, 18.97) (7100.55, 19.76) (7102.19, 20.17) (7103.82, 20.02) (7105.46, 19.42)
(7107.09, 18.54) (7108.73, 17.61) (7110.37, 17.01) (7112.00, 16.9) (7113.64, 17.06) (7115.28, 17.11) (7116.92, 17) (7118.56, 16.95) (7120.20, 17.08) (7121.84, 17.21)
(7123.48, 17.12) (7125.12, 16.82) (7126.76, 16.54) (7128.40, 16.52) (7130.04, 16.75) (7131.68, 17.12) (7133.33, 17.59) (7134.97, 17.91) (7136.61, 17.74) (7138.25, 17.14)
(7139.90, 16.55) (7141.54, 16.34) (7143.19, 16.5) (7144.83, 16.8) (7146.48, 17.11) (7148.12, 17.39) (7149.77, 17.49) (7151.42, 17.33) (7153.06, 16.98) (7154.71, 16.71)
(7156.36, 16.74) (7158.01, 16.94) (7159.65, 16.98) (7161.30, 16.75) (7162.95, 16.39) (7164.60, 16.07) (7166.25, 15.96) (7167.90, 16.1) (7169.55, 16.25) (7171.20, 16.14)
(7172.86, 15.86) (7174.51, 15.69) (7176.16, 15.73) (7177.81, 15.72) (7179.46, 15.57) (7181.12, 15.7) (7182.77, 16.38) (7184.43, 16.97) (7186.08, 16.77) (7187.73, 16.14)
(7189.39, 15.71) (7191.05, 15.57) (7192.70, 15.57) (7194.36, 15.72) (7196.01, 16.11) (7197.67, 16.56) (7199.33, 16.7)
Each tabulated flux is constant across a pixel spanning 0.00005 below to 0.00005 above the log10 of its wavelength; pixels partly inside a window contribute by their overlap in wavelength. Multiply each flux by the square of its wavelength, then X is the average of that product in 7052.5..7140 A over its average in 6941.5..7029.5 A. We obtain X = 1.4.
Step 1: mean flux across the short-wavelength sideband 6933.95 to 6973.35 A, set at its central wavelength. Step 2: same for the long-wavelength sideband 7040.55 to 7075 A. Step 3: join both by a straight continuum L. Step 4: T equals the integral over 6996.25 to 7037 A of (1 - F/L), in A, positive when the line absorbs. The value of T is 6.9 A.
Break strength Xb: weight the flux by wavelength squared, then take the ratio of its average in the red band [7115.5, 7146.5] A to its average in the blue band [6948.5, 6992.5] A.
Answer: 1.3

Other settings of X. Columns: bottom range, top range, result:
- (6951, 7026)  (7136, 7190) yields 1.33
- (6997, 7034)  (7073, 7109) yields 1.37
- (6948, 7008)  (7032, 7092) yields 1.42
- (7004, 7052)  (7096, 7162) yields 1.17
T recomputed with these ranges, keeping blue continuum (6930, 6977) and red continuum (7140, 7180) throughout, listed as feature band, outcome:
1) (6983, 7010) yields 8.93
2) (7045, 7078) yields -4.98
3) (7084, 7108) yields -4.42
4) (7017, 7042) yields -1.00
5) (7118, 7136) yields -0.99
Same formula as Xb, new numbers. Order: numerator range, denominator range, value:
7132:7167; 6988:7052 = 1.26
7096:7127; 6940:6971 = 1.22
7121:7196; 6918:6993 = 1.34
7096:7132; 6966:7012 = 1.60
